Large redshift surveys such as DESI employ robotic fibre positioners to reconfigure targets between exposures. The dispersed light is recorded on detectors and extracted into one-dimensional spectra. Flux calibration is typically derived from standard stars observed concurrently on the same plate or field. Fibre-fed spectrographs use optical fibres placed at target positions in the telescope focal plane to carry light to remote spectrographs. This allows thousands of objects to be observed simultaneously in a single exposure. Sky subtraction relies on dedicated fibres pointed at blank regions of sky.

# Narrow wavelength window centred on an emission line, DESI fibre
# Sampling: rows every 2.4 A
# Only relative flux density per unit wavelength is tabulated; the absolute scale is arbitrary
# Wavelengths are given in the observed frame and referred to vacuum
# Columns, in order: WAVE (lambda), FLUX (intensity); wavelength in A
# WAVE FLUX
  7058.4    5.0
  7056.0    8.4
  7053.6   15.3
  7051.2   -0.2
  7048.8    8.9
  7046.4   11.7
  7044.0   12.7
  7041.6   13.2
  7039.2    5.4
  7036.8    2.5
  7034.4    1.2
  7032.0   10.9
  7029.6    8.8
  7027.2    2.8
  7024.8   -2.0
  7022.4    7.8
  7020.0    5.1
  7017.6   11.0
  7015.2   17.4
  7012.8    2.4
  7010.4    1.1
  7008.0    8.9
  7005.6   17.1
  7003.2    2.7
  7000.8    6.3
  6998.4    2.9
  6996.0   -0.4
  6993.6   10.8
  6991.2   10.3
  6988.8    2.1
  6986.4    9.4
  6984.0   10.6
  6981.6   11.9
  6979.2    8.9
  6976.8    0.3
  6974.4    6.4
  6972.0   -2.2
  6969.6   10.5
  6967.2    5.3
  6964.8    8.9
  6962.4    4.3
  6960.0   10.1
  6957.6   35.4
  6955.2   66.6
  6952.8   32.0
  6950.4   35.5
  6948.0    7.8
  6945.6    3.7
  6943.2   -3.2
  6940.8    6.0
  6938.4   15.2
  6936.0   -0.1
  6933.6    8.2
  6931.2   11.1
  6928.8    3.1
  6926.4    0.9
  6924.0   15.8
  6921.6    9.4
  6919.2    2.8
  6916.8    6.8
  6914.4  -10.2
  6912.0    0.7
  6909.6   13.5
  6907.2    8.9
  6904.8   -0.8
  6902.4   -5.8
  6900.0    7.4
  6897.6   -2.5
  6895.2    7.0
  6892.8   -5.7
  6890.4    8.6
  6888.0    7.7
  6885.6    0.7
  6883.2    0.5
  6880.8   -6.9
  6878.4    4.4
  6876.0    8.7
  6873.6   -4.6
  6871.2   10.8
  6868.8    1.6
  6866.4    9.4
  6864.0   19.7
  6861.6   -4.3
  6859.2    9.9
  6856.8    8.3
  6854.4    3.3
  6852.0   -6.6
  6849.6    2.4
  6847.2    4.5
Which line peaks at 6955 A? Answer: [O II]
